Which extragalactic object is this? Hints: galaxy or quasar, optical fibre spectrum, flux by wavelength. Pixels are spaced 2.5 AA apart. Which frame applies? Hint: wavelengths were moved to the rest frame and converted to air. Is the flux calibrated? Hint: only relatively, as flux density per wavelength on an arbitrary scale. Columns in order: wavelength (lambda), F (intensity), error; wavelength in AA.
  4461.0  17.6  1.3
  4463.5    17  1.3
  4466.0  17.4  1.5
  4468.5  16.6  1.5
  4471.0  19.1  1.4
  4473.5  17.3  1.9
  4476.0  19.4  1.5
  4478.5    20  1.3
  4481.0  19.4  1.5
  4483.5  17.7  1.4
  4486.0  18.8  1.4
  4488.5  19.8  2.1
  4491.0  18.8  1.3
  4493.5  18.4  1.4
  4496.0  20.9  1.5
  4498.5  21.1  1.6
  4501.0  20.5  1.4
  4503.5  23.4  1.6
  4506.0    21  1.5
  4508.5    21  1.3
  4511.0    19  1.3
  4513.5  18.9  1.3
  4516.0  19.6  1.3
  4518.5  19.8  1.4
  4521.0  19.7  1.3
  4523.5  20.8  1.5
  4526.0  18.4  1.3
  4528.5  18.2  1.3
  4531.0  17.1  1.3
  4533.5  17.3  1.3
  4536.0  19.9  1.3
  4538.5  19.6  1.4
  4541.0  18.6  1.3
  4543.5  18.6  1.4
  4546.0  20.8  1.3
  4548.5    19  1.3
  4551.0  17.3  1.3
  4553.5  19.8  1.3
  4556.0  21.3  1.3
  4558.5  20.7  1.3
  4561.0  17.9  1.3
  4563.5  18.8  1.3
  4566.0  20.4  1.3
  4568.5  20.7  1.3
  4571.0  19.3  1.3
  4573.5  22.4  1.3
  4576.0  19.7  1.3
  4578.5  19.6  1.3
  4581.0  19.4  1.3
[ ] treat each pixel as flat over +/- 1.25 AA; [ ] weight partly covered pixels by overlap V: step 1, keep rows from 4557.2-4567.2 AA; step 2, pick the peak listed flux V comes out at 20.7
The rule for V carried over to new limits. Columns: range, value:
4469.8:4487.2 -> 20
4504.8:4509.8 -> 21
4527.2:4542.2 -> 19.9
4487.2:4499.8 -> 21.1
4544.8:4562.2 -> 21.3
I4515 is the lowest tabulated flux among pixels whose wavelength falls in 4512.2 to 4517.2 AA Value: 18.9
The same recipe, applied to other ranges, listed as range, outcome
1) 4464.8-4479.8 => 16.6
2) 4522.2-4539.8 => 17.1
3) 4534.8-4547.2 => 18.6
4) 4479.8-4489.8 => 17.7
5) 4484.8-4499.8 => 18.4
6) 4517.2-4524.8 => 19.7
